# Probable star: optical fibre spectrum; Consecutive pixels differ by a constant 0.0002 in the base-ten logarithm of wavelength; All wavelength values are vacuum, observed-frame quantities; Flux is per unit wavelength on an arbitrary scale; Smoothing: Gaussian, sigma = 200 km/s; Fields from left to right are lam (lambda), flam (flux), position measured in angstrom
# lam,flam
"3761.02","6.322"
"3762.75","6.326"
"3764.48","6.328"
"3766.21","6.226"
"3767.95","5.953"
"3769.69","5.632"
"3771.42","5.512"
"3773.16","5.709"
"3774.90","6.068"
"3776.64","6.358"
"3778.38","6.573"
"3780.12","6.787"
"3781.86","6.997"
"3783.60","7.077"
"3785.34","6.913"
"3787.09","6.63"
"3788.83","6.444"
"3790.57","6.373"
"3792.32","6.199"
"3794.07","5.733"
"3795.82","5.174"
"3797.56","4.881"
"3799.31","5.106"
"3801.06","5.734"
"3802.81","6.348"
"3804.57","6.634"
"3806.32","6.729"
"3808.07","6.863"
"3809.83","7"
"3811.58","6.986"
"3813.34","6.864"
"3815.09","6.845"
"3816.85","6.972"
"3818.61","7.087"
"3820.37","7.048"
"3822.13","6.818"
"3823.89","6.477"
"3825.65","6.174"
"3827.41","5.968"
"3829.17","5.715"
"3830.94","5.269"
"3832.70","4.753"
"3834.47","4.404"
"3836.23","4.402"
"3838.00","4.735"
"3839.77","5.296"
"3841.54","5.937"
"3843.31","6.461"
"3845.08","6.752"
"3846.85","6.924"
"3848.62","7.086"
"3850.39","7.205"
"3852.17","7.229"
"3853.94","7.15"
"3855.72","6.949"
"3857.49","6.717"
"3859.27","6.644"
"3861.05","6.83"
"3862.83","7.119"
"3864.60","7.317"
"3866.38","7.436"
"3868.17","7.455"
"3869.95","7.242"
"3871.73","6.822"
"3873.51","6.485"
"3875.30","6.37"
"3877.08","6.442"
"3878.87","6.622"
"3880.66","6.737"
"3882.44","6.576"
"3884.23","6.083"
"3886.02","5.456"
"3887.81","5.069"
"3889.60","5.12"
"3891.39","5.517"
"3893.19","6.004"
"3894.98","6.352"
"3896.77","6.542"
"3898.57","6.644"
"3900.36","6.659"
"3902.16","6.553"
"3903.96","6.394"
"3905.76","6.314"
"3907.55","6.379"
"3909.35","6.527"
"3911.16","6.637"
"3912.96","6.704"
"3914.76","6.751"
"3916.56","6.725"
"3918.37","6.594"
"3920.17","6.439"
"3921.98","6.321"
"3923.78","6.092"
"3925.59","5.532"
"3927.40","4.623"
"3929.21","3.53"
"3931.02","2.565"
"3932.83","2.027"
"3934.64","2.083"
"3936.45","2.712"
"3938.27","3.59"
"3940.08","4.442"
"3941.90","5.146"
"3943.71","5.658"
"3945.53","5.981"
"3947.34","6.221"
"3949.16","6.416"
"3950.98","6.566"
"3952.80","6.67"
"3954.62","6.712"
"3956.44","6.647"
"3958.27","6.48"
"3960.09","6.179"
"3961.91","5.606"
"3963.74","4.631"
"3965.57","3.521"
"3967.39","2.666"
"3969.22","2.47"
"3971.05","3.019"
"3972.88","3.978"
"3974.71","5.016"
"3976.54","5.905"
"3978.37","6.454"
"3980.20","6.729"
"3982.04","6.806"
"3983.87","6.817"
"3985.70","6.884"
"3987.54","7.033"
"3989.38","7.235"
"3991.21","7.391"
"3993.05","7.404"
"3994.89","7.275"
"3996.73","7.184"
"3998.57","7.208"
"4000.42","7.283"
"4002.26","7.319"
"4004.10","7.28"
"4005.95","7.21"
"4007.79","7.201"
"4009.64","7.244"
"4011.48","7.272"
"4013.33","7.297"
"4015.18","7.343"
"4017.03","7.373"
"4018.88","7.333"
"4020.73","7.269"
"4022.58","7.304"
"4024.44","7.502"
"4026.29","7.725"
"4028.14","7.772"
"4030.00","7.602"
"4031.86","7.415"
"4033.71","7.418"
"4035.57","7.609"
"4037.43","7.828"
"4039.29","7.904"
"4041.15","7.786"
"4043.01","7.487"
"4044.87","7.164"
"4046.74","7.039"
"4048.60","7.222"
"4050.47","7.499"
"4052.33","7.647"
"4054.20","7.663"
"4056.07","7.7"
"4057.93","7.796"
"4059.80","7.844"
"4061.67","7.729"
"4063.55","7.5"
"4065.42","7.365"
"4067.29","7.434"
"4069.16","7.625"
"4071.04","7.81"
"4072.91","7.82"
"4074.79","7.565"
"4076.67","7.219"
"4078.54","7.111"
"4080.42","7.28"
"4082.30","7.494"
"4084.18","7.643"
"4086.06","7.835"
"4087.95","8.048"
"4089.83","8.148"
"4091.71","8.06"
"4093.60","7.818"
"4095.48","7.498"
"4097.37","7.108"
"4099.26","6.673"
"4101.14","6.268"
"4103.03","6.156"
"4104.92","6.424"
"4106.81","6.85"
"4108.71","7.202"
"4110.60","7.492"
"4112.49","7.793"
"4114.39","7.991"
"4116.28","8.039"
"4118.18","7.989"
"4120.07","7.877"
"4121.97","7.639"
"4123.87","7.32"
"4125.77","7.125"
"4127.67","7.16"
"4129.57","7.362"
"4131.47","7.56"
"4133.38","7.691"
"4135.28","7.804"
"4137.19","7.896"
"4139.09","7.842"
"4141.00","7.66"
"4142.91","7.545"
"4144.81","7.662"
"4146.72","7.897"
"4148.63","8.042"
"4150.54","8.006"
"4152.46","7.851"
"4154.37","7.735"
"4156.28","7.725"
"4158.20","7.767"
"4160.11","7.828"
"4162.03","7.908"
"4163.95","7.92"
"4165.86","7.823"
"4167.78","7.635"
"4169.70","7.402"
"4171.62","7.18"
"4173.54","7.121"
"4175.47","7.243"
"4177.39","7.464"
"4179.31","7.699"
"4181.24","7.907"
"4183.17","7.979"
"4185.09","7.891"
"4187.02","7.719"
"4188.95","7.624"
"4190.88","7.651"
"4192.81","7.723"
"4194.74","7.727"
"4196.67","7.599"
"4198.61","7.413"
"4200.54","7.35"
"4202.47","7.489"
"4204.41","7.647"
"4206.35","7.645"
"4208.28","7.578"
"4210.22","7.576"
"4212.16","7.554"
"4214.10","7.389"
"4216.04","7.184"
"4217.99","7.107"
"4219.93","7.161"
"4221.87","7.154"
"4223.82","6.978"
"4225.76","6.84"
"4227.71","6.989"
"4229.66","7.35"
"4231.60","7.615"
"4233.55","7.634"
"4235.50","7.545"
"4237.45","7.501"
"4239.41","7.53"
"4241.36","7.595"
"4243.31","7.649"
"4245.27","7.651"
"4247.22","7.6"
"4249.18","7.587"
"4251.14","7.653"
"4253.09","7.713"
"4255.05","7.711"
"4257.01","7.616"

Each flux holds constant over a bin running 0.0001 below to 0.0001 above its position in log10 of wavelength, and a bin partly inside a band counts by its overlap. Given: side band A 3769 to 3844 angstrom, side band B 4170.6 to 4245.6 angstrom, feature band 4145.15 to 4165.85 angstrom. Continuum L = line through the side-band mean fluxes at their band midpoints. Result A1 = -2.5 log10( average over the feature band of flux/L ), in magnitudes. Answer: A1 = -0.08 mag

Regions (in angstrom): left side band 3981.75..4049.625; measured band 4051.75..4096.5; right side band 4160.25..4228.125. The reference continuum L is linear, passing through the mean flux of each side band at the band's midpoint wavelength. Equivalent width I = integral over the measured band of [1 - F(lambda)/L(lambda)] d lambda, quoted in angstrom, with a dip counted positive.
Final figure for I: -1.6 angstrom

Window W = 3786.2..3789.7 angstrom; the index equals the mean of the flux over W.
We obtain 6.54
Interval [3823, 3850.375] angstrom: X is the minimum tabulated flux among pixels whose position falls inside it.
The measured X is 4.402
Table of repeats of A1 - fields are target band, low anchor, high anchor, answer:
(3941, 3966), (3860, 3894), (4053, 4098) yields 0.17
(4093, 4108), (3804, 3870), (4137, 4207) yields 0.09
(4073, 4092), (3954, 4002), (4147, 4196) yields -0.11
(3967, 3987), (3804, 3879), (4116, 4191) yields 0.31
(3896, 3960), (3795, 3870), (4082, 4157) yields 0.19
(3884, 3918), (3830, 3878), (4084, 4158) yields 0.06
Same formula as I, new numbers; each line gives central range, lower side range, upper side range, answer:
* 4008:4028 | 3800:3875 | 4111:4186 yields -0.52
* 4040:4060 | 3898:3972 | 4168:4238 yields -4.07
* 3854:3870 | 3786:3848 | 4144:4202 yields -1.93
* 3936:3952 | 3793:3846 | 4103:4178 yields 3.30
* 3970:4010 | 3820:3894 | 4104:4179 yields 1.77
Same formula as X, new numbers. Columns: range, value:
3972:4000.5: 3.978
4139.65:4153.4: 7.545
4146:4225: 6.978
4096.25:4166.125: 6.156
